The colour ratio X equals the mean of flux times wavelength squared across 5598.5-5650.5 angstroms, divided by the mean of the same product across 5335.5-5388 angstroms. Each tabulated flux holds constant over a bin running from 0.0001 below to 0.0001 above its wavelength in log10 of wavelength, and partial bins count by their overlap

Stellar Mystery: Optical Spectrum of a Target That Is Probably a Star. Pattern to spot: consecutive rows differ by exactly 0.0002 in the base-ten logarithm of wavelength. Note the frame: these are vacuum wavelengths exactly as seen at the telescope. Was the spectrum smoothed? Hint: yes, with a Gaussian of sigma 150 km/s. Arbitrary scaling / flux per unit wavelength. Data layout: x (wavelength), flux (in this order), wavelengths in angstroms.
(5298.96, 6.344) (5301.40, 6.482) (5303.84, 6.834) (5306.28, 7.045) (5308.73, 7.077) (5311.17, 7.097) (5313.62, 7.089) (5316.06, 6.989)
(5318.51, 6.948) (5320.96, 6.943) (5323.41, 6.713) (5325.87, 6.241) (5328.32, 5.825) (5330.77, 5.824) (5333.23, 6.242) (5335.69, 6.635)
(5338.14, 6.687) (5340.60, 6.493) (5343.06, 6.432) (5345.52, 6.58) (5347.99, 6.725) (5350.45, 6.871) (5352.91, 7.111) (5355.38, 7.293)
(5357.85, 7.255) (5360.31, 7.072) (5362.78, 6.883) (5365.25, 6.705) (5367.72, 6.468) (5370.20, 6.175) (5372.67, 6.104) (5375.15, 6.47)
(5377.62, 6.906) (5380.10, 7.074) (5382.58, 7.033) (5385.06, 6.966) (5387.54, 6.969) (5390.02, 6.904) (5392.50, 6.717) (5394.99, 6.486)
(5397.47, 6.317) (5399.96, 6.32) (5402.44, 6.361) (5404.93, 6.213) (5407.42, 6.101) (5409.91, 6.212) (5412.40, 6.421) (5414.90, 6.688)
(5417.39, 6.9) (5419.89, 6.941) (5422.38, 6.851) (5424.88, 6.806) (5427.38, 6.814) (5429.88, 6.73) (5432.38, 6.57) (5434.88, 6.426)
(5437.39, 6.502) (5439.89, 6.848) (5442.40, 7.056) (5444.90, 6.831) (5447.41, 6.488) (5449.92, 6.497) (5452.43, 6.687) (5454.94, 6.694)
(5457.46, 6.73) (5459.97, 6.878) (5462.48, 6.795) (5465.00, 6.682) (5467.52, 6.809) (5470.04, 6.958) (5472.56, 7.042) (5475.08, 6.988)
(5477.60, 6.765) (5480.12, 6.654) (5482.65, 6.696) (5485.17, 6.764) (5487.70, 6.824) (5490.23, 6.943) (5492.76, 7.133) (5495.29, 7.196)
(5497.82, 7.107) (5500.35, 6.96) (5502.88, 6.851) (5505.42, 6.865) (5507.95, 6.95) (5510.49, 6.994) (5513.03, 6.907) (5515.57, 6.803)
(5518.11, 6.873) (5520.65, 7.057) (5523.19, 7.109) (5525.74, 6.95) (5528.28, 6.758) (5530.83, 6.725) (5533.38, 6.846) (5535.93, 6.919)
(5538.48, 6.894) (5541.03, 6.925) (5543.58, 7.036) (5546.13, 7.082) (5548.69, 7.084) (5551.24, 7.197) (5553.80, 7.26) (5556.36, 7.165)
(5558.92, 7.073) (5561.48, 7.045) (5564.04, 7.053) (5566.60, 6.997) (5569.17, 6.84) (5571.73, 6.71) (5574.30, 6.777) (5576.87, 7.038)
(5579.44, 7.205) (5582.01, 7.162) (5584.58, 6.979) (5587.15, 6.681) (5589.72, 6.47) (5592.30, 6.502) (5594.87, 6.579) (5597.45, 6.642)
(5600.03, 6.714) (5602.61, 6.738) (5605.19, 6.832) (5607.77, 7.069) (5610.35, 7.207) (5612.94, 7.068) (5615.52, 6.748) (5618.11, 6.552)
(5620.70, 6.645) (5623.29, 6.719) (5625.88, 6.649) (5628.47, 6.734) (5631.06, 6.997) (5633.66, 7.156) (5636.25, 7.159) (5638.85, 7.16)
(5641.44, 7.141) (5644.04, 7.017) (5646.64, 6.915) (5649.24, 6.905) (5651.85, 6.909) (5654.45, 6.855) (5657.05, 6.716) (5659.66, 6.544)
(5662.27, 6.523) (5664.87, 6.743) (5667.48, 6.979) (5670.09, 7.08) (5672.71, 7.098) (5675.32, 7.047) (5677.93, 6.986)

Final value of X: 1.12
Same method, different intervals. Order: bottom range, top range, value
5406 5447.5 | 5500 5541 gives 1.07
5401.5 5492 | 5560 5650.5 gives 1.09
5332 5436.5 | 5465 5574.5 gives 1.10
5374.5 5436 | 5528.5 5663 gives 1.11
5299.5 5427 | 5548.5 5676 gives 1.13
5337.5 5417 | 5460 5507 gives 1.08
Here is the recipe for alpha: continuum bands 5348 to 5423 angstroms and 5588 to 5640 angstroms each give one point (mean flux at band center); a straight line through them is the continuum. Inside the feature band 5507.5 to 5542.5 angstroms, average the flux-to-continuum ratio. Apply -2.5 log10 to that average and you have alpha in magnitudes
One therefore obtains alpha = -0.022 mag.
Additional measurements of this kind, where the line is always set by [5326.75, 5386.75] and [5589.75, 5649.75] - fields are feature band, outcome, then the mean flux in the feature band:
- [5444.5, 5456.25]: 0.02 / 6.62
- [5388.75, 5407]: 0.04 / 6.46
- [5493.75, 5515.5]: -0.03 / 6.97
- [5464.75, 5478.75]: -0.02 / 6.89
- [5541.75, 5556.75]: -0.05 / 7.13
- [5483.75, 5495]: -0.03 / 6.94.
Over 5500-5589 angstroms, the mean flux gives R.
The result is 6.96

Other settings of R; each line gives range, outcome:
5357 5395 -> 6.77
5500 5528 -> 6.93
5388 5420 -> 6.5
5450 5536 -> 6.87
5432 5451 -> 6.66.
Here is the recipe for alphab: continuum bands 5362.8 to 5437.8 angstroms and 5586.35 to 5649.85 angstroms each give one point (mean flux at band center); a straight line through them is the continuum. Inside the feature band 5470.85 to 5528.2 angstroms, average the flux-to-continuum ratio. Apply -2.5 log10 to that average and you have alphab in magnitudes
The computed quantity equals -0.034 mag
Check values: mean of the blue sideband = 6.61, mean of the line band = 6.93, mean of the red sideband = 6.84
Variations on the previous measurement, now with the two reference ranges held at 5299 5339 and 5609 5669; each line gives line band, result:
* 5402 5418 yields 0.05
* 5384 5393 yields -0.03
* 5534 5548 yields -0.03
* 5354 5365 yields -0.06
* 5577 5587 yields -0.04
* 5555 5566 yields -0.04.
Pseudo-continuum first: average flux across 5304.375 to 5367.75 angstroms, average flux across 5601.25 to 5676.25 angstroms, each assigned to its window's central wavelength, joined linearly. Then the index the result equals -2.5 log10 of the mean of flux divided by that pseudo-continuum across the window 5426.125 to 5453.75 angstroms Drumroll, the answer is 0.019 mag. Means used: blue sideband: 6.75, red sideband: 6.89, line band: 6.68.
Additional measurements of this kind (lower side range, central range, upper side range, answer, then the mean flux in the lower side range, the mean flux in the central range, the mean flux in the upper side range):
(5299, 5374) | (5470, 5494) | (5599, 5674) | -0.014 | 6.69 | 6.87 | 6.88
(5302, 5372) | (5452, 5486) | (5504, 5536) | 0.008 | 6.72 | 6.8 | 6.9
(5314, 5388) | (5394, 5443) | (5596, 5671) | 0.026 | 6.69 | 6.57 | 6.86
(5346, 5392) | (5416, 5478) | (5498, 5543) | 0.016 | 6.83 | 6.77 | 6.91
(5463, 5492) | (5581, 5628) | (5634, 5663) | 0.019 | 6.83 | 6.77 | 6.91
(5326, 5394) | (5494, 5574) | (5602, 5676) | -0.026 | 6.67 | 6.97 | 6.89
